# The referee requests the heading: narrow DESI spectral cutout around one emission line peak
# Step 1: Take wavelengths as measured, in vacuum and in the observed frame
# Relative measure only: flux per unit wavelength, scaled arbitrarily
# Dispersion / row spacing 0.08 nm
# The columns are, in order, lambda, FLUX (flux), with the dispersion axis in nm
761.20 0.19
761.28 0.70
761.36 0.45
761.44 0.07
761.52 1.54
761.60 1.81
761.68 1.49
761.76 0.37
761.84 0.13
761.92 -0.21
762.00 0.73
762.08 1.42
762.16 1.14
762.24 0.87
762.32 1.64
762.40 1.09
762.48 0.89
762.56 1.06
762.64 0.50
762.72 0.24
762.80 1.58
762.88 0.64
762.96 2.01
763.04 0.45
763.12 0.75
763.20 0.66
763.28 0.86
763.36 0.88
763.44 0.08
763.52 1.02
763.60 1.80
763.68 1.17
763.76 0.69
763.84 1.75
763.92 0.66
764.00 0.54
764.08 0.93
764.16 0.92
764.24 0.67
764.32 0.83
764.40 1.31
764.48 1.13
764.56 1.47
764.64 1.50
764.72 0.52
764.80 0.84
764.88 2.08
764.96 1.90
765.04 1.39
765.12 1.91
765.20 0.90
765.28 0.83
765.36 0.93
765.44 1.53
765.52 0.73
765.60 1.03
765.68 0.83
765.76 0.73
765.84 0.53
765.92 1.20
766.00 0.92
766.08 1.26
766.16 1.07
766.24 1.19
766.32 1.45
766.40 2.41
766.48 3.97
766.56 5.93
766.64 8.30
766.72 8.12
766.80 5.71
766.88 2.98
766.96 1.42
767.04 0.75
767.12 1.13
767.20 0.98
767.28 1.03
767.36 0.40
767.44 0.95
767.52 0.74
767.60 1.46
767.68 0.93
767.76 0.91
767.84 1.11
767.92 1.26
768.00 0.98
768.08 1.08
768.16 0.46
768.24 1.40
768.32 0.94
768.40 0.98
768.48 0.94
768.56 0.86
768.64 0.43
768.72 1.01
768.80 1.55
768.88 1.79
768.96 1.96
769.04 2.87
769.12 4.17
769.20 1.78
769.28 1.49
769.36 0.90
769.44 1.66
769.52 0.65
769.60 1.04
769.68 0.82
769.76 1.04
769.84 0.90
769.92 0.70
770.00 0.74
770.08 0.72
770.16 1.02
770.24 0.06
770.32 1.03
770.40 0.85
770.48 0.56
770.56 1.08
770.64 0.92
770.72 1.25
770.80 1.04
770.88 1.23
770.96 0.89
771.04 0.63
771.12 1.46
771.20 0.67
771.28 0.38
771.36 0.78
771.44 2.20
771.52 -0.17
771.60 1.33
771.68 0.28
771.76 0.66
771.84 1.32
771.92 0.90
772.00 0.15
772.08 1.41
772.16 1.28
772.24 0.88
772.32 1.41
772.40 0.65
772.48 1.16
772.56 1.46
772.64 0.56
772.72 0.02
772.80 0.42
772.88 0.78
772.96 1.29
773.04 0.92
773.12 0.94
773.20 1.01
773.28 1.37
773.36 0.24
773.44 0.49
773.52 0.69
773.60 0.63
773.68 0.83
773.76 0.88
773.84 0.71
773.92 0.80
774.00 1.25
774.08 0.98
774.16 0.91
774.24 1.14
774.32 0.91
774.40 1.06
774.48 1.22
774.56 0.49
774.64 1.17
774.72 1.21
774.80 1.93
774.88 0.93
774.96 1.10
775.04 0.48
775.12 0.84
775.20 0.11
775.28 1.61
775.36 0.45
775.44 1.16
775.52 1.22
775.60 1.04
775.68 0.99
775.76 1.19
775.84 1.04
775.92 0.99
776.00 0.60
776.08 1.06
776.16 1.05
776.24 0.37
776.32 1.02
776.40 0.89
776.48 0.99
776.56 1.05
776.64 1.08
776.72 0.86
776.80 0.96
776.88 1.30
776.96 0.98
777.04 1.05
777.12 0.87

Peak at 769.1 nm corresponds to [N II] 6583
